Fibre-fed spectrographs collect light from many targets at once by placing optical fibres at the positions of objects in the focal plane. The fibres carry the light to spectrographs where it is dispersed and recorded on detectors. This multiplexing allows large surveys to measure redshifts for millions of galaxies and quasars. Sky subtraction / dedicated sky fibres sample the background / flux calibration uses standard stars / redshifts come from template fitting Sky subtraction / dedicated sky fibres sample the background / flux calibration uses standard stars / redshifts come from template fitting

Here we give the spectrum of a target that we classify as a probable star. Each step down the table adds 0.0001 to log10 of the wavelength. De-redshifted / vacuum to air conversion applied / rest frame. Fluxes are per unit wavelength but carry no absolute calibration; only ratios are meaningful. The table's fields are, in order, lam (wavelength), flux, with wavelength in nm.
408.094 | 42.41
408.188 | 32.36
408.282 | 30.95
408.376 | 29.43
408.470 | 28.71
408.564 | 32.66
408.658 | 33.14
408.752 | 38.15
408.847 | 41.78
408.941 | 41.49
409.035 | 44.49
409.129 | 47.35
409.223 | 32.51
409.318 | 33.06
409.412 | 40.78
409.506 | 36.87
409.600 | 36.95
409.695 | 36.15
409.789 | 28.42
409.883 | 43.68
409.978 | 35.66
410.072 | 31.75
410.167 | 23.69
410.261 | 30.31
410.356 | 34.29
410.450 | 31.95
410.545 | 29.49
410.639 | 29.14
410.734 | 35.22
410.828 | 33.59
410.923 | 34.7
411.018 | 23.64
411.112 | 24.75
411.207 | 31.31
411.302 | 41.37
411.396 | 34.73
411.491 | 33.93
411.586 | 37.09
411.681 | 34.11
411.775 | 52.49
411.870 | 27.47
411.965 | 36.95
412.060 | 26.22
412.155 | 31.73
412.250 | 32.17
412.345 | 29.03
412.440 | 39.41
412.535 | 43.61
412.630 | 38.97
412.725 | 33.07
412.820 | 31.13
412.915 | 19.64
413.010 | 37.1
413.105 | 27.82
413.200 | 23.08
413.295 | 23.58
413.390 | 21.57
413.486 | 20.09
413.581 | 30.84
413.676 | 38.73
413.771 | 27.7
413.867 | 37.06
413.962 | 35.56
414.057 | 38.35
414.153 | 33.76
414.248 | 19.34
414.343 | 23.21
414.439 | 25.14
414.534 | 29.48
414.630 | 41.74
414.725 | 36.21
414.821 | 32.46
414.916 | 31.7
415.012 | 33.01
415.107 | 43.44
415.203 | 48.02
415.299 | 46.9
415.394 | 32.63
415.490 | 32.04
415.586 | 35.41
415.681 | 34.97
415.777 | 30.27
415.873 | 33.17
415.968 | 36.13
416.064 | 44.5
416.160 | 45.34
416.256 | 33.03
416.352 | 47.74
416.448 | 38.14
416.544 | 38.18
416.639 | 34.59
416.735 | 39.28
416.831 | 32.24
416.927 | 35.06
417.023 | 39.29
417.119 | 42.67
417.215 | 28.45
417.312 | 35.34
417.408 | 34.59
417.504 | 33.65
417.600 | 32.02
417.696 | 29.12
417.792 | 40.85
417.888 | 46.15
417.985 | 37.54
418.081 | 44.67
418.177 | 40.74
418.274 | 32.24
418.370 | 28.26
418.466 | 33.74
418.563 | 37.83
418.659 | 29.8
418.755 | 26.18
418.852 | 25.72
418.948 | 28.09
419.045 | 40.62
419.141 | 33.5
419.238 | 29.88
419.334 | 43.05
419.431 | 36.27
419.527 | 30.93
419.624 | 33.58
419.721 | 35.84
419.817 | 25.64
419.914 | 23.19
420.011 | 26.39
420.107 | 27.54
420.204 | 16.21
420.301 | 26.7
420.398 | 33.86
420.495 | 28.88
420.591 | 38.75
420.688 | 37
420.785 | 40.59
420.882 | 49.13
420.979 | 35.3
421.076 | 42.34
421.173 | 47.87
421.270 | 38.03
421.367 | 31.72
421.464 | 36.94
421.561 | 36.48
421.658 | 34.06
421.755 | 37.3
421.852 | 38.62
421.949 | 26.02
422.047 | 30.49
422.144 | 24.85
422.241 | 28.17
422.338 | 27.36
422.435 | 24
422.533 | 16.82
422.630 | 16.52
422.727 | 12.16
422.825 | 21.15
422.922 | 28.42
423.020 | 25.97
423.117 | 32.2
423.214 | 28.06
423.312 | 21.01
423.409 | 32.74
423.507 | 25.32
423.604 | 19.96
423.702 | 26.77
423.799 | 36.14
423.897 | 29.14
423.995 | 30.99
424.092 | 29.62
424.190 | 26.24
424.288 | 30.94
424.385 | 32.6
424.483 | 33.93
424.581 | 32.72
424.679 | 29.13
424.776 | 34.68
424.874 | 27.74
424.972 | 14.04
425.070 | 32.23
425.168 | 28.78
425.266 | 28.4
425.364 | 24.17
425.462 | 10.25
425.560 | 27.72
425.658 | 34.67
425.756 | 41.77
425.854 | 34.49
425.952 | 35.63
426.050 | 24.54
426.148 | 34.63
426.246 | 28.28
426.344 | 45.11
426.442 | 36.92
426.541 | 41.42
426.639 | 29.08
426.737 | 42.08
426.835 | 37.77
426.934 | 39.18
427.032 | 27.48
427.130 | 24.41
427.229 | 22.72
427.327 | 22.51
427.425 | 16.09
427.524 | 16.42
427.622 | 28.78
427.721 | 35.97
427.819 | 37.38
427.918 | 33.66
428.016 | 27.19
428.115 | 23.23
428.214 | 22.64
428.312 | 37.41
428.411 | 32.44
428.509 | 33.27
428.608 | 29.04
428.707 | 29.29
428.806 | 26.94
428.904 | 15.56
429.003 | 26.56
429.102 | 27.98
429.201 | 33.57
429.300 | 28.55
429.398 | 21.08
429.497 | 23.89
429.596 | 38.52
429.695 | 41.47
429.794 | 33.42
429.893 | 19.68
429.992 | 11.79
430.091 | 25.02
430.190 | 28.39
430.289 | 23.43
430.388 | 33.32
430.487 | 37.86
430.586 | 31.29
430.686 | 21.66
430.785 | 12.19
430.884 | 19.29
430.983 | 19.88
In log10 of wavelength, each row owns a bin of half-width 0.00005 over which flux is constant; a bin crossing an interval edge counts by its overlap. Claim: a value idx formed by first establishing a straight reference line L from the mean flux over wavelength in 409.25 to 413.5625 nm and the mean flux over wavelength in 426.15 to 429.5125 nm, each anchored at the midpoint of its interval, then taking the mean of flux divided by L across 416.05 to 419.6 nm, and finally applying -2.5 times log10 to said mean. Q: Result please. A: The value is -0.14 mag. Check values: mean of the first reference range 32.5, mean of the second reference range 29.7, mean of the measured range 35.8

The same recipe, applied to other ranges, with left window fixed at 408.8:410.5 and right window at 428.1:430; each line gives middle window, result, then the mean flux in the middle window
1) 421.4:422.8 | 0.124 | 27.8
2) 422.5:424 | 0.213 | 25.1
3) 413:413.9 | 0.220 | 28.3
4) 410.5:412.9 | 0.053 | 33.6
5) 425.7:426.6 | -0.212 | 35.8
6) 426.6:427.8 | 0.009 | 28.8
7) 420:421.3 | -0.113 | 35.1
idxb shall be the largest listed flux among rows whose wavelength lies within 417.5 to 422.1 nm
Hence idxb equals 49.13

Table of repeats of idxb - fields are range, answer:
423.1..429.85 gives 45.11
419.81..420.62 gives 38.75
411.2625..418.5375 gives 52.49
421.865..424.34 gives 36.14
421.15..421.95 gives 47.87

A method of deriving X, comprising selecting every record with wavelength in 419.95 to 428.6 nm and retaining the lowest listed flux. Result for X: 10.25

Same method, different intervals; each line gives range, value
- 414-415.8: 19.34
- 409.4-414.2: 19.64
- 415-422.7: 16.21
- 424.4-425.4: 14.04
